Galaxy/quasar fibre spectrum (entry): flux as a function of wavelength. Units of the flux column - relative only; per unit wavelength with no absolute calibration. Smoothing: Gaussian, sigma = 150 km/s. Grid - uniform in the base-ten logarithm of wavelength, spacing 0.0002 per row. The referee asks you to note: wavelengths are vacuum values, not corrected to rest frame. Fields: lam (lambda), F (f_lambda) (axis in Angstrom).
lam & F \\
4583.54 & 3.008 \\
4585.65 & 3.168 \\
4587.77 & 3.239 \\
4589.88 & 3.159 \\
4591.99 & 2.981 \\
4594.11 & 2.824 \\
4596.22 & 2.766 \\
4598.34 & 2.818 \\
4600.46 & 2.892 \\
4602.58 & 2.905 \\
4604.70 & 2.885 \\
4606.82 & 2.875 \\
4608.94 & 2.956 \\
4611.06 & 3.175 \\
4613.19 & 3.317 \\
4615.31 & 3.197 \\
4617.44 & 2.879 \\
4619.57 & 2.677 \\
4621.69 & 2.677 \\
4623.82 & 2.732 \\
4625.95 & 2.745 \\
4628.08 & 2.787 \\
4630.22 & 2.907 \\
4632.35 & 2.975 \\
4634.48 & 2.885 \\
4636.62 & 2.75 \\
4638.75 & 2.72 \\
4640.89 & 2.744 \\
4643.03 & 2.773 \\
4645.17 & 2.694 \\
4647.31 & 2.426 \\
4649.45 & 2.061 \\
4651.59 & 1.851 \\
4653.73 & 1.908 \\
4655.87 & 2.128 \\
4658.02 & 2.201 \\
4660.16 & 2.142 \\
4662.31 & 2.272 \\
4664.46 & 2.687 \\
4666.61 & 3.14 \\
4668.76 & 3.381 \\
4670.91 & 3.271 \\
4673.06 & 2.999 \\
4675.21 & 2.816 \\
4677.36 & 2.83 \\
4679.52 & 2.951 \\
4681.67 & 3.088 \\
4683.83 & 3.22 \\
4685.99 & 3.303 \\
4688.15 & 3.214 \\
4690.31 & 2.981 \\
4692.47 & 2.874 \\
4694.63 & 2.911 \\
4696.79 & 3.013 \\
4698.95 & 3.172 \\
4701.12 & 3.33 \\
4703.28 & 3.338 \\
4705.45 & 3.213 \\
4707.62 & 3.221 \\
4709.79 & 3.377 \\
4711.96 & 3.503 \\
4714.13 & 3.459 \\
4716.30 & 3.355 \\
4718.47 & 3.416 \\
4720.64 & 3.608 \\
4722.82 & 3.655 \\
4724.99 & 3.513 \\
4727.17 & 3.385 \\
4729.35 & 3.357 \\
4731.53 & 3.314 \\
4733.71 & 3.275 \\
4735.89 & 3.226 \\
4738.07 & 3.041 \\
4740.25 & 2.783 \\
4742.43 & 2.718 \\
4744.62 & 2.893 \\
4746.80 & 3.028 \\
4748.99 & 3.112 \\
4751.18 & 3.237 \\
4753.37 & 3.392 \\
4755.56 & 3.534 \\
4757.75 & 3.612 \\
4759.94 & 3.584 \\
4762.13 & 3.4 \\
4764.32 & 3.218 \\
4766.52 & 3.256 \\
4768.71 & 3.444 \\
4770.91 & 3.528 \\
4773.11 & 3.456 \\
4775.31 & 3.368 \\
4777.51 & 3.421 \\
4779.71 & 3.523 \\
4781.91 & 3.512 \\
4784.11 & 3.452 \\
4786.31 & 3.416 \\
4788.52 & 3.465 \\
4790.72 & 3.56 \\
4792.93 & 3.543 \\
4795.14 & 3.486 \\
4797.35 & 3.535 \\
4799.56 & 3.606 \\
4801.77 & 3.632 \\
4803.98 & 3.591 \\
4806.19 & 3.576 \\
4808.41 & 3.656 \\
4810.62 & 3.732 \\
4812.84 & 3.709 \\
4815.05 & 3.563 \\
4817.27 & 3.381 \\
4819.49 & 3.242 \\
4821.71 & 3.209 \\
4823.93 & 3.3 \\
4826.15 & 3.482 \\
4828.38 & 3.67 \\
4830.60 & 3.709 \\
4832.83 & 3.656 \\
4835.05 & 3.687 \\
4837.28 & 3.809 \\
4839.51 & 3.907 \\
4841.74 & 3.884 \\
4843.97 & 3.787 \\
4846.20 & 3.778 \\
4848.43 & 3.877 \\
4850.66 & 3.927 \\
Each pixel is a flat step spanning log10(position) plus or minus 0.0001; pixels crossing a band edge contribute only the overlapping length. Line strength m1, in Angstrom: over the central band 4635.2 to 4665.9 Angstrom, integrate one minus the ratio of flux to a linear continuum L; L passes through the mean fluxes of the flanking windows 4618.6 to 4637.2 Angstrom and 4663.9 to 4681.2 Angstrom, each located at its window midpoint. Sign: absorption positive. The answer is 5.4 Angstrom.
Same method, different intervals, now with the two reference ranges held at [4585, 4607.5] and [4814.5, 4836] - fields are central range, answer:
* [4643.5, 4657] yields 3.83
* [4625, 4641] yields 1.15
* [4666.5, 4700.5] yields 0.88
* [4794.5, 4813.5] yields -0.98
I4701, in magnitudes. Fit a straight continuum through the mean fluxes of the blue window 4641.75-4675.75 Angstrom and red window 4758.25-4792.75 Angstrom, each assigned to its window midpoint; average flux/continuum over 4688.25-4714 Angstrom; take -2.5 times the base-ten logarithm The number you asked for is -0.11 mag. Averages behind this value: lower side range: 2.54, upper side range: 3.45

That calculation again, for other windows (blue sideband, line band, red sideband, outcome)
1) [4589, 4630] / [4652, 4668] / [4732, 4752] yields 0.25 mag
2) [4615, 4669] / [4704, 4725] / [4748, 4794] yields -0.12 mag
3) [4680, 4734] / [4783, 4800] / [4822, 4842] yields 0.01 mag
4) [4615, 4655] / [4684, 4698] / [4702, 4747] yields -0.01 mag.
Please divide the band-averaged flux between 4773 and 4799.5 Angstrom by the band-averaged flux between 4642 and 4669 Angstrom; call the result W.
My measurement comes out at 1.45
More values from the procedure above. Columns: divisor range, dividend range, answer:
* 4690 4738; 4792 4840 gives 1.08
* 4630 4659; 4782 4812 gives 1.43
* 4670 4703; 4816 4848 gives 1.18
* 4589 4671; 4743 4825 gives 1.25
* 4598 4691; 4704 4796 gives 1.20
